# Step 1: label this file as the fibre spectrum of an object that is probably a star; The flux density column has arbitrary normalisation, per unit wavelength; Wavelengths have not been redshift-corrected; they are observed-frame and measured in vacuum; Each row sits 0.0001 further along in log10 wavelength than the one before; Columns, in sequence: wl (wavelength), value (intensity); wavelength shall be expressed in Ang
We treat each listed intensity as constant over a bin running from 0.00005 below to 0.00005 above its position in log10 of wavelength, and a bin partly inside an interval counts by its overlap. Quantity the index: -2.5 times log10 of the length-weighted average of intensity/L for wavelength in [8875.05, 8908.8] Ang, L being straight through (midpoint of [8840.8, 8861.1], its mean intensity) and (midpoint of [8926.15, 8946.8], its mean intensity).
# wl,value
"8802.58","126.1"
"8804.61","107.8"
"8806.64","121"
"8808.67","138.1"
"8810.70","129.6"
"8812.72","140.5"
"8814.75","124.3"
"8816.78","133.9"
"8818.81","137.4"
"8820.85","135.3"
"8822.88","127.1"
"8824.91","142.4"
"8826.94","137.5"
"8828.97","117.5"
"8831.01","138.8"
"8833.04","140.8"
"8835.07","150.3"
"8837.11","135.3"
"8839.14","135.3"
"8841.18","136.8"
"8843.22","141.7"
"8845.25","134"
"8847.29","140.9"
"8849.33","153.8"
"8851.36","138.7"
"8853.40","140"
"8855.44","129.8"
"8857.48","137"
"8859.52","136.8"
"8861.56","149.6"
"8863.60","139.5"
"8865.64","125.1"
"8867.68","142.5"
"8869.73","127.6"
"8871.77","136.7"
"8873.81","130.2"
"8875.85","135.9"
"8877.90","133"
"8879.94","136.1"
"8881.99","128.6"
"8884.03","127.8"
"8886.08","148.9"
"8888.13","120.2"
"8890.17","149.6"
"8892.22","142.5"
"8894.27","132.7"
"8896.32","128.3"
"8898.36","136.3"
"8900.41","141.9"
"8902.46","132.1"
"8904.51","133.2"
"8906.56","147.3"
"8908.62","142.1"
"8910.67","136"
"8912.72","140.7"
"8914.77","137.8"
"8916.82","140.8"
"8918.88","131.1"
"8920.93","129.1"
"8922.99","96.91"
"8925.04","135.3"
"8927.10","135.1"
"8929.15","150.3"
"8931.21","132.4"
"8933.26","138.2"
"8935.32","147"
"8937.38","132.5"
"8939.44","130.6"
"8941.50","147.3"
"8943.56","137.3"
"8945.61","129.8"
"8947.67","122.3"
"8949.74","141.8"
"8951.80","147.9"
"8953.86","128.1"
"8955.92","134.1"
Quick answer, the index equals 0.02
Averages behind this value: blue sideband 139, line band 136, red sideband 138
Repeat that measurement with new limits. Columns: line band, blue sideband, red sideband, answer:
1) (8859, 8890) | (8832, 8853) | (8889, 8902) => 0.03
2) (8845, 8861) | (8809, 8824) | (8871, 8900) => -0.04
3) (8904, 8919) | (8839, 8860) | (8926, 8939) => 0.00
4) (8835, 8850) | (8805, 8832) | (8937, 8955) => -0.06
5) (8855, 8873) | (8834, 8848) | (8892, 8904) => 0.01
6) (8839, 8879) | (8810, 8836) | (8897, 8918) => -0.01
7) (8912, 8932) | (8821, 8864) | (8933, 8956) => 0.03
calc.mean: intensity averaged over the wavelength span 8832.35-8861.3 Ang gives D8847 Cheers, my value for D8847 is 140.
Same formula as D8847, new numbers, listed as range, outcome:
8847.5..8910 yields 137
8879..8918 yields 137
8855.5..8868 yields 138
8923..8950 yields 135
